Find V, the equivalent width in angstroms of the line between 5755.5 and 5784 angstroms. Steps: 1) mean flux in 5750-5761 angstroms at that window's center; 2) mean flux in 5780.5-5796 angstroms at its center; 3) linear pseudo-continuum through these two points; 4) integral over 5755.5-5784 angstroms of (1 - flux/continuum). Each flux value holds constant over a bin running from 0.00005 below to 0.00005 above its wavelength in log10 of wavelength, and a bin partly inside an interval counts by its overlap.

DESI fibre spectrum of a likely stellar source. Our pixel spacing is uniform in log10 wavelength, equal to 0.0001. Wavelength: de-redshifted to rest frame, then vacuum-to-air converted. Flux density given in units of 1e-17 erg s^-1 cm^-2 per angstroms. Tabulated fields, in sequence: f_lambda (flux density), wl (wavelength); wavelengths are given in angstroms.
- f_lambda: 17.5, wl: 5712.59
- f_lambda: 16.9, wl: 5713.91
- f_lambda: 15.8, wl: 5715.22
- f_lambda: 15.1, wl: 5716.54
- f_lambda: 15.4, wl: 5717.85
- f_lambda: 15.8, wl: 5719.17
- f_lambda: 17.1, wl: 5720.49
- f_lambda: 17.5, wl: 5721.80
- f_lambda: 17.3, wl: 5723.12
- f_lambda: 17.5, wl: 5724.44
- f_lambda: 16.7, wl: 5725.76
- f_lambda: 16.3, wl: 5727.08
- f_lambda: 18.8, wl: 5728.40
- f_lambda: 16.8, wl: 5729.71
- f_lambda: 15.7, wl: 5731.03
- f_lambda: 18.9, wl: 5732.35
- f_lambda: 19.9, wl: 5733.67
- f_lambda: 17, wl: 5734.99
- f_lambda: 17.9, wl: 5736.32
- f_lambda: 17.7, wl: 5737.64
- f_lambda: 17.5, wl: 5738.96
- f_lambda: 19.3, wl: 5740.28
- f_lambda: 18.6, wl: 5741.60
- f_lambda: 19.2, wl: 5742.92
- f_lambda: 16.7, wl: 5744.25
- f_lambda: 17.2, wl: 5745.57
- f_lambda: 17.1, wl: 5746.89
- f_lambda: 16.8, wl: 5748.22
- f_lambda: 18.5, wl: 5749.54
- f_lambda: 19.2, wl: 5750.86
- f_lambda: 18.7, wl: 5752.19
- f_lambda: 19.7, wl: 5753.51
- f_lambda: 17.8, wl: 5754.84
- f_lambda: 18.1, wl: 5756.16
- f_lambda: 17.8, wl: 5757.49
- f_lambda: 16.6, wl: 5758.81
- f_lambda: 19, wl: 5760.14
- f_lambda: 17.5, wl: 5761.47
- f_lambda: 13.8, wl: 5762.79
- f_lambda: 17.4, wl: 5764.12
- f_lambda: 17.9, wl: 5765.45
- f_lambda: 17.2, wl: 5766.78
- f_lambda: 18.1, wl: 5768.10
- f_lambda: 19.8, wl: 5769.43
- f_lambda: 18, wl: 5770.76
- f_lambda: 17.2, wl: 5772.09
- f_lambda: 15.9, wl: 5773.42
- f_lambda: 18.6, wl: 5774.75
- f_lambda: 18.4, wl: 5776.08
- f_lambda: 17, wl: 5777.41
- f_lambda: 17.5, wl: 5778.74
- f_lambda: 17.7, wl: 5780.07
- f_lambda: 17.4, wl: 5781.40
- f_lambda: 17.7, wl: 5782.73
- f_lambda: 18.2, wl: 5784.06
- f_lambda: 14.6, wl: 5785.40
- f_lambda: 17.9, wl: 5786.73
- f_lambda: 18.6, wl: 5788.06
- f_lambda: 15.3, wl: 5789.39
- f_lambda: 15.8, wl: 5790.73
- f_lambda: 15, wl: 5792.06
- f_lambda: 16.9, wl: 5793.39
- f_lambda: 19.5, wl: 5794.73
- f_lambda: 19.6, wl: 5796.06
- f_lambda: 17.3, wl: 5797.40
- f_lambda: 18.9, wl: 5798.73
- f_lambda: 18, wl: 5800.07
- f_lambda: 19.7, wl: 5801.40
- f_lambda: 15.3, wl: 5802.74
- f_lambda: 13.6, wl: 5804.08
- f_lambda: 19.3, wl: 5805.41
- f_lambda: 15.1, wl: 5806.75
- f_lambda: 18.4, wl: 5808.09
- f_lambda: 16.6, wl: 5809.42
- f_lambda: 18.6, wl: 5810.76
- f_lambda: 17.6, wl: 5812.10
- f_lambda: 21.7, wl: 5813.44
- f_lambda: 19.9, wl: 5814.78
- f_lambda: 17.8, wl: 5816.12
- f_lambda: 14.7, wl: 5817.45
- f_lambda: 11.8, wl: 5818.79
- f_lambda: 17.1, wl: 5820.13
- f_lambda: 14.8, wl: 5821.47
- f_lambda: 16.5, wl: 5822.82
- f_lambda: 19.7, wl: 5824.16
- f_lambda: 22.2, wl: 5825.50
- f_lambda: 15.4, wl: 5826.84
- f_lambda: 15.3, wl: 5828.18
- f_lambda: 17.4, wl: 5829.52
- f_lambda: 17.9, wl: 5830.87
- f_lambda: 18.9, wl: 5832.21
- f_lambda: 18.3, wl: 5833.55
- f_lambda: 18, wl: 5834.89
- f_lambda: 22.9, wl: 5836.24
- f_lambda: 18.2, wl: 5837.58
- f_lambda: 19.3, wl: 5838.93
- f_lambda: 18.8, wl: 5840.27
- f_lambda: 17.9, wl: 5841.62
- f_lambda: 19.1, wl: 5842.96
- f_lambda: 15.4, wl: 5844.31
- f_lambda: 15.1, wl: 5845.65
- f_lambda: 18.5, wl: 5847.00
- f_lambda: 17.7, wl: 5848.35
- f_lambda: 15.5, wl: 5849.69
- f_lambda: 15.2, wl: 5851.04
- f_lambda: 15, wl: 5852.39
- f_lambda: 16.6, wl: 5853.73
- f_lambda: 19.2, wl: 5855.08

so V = 0.4 angstroms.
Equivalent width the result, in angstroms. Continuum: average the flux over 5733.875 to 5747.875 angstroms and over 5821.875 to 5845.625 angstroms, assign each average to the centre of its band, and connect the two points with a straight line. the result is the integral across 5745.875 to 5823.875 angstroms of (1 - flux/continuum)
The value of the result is 2.5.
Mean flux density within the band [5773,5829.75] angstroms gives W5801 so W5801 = 17.3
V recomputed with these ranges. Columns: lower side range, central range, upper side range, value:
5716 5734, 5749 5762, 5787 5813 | -0.9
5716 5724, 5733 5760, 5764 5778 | -1.5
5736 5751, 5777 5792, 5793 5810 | 0.6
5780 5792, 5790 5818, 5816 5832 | -1.3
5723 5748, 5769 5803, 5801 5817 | 0.3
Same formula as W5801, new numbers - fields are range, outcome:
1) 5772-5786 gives 17.3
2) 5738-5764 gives 17.8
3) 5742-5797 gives 17.6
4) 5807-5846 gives 17.8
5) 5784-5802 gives 17.5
